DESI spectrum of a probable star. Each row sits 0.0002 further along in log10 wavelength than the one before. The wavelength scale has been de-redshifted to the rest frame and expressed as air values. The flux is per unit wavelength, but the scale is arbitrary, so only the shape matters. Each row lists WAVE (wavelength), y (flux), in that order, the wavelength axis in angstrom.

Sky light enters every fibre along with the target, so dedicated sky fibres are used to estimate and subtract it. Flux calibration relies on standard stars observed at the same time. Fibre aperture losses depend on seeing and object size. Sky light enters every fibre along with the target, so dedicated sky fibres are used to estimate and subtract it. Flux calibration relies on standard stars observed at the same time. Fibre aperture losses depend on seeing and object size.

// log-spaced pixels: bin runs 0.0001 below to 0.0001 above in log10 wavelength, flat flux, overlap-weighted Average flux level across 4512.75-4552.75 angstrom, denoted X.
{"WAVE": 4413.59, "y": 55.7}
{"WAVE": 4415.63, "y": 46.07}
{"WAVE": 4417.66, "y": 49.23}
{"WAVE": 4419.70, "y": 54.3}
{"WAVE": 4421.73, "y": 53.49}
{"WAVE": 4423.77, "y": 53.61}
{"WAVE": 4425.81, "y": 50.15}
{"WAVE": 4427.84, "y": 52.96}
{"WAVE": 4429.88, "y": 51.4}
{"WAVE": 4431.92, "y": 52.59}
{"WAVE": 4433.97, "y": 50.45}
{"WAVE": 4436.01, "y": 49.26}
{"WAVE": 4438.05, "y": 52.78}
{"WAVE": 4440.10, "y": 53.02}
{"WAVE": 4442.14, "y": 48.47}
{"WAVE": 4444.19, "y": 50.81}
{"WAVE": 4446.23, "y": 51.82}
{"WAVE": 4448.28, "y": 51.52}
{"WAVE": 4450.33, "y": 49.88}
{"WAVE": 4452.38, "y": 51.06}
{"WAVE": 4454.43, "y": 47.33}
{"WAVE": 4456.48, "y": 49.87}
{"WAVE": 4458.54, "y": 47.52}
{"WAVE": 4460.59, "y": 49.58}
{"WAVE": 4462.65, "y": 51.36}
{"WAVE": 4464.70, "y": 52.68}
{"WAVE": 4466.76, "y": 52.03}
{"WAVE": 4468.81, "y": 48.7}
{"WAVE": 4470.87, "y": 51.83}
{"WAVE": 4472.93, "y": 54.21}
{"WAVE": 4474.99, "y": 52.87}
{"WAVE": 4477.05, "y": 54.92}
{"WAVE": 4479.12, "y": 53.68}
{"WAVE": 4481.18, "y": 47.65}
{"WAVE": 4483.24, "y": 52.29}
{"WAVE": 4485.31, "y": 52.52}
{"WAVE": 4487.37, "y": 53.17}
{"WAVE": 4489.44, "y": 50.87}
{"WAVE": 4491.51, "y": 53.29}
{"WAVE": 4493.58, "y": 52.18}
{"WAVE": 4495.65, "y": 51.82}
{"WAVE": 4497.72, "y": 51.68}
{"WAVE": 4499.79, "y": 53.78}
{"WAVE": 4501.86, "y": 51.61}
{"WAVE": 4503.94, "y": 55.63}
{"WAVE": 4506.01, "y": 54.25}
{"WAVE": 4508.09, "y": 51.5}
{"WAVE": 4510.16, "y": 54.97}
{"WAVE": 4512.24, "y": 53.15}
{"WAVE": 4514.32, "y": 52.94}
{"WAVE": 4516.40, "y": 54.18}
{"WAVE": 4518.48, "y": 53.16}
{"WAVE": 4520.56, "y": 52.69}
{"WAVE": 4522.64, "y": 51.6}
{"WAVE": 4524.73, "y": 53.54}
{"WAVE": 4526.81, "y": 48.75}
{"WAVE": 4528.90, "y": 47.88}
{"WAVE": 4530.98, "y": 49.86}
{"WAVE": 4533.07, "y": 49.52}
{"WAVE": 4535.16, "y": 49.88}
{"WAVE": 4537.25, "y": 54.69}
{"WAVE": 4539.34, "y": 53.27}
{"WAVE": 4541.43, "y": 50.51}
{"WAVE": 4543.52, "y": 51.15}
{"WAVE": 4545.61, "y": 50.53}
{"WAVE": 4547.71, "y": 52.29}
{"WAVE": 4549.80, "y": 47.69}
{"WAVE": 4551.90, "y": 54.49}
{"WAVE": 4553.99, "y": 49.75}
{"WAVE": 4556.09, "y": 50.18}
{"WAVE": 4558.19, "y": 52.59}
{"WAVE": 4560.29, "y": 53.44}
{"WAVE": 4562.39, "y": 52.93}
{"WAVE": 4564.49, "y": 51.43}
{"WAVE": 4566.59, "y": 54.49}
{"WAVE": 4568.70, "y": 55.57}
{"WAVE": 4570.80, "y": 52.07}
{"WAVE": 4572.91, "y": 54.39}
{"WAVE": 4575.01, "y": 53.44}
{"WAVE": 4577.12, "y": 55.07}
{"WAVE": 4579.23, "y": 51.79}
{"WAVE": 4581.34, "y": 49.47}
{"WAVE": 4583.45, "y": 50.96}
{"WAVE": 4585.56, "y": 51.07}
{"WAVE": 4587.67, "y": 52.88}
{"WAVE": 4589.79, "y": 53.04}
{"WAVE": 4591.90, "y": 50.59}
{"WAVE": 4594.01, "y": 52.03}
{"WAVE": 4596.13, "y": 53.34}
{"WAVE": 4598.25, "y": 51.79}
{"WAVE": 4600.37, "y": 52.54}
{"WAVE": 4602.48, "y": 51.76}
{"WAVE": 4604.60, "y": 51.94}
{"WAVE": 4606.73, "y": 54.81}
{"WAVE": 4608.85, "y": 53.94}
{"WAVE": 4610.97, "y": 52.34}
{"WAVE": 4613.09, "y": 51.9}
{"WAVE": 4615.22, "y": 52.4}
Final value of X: 51.5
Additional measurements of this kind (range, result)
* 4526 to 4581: 51.8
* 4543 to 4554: 51.1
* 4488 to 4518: 53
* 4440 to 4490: 51.2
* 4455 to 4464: 49.6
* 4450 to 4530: 51.9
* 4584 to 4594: 51.9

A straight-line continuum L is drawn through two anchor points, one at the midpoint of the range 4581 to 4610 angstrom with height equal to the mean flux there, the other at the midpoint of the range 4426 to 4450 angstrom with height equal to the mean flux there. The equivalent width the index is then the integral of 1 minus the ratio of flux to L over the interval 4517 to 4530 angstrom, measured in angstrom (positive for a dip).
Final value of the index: 0.11 angstrom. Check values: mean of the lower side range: 51.3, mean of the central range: 51.4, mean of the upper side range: 52.2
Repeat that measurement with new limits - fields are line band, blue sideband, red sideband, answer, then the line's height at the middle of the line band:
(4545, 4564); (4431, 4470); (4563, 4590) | 0.3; 52.3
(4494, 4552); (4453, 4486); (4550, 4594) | -0.2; 51.8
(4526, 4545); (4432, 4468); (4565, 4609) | 0.5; 51.9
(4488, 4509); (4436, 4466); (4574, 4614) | -0.6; 51.1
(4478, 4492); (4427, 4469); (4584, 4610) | -0.2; 51.2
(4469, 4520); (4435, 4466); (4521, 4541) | -2.0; 50.8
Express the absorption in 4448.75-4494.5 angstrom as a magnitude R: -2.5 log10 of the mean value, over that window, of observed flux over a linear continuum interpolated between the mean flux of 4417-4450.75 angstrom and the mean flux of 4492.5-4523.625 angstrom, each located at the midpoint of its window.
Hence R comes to 0.02 mag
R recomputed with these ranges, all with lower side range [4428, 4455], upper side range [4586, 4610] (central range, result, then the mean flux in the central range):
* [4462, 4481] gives -0.022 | 52.3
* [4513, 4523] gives -0.027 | 53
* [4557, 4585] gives -0.012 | 52.8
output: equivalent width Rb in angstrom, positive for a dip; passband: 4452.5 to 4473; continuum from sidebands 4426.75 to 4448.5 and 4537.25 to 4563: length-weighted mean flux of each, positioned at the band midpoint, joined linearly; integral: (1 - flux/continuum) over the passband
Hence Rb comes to 0.43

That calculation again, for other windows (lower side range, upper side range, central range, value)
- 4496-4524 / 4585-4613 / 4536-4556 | 0.5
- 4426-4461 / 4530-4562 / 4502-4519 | -0.8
